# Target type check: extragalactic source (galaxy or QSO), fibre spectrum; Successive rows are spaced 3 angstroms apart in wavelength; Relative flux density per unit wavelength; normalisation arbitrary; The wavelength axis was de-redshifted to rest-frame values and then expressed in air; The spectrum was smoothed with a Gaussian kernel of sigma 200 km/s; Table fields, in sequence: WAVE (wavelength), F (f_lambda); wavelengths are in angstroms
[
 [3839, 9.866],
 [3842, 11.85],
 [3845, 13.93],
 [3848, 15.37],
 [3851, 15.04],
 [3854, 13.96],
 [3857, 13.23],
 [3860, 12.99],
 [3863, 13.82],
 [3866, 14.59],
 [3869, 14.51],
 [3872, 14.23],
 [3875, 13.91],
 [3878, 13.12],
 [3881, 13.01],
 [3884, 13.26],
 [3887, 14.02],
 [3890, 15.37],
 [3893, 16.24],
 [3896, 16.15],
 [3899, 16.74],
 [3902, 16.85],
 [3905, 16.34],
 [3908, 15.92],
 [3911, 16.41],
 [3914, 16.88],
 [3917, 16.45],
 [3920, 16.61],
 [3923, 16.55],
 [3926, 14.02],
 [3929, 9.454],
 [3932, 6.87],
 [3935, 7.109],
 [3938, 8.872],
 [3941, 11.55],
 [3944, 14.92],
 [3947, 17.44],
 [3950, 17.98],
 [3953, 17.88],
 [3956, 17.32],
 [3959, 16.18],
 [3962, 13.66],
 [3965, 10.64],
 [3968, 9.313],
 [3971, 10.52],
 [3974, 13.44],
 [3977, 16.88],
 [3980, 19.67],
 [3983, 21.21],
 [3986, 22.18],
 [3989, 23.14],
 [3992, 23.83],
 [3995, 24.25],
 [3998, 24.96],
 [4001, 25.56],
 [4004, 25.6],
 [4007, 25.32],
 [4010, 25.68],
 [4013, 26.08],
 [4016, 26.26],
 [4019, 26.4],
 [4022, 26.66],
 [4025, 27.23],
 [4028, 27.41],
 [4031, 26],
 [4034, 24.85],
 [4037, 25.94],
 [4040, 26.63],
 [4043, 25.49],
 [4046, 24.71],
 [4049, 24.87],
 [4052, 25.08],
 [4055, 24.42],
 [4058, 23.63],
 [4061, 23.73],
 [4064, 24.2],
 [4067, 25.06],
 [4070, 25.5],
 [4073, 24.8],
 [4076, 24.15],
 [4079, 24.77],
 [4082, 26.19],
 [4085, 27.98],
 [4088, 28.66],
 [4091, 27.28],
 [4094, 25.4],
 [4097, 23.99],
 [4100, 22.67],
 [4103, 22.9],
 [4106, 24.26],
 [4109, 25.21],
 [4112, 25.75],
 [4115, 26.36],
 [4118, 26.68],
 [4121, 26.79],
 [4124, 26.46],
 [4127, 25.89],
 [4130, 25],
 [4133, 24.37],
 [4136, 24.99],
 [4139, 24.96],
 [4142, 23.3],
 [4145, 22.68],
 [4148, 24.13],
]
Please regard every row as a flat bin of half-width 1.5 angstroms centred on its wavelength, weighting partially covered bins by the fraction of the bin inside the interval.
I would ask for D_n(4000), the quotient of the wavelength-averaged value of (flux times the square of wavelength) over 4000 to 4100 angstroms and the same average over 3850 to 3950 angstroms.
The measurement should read 1.9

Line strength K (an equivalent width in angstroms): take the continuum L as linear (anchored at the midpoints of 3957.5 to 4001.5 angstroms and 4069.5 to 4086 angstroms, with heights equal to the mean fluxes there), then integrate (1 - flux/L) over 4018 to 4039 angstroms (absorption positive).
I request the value -4.4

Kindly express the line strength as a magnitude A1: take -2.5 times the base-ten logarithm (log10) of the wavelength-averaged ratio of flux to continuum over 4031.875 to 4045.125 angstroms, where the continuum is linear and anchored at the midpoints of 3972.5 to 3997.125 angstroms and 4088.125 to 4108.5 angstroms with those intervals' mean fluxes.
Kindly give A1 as -0.14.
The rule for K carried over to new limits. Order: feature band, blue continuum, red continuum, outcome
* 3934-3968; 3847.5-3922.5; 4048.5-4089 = 8.8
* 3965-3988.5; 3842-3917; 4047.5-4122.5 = 4.4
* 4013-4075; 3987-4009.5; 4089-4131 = -1.2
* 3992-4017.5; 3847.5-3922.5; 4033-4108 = -4.6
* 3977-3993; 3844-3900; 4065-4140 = -1.3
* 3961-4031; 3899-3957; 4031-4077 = -4.4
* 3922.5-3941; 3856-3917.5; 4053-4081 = 7.5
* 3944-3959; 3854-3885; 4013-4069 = 1.6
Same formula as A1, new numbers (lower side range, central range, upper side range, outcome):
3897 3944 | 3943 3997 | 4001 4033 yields 0.17 mag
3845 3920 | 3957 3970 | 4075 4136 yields 0.44 mag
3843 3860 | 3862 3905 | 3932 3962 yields -0.05 mag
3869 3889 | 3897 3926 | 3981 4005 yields 0.01 mag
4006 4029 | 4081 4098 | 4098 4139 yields -0.05 mag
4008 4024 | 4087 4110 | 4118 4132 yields 0.05 mag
